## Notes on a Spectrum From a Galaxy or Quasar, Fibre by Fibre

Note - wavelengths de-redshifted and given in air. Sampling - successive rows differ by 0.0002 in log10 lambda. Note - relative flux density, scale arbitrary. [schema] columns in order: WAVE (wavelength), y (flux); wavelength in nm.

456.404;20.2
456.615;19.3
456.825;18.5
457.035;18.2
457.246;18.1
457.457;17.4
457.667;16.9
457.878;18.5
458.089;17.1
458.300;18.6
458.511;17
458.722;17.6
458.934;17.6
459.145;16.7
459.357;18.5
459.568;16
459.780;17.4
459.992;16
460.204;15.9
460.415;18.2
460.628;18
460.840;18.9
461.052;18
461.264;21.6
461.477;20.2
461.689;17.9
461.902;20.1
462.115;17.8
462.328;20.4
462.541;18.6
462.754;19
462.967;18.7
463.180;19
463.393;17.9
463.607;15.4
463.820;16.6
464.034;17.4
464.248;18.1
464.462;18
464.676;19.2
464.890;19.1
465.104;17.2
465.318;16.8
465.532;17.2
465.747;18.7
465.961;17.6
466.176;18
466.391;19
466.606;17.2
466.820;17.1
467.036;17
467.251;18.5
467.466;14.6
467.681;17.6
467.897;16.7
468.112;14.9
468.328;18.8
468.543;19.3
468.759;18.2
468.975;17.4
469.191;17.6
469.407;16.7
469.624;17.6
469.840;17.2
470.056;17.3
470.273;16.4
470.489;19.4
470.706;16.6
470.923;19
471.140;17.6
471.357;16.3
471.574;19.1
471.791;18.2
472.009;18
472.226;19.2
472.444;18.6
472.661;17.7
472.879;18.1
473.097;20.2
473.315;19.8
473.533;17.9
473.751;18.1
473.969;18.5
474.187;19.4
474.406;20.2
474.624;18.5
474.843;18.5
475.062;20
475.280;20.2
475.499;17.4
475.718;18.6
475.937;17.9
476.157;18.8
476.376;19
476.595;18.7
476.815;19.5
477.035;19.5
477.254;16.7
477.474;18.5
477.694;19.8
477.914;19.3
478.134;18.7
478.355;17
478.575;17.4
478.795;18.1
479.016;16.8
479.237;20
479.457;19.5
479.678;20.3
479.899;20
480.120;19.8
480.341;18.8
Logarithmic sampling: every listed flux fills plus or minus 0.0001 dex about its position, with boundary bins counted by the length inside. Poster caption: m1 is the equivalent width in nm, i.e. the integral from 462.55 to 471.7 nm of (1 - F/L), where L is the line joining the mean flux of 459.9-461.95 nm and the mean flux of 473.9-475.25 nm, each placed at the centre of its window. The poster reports 0.569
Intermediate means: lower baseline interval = 18.5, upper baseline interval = 19.3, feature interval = 17.7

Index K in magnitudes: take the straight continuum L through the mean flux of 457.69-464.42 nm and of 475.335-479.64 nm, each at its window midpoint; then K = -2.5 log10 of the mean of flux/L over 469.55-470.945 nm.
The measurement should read 0.04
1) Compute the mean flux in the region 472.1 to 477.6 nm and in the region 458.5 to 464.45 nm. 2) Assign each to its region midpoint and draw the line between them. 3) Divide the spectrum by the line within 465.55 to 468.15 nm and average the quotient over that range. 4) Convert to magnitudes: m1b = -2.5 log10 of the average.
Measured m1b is 0.06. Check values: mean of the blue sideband 18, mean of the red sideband 18.8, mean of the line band 17.3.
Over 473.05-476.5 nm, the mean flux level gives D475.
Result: 18.9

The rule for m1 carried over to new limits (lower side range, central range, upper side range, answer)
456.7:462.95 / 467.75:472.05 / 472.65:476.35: 0.232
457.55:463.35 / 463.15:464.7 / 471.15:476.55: 0.062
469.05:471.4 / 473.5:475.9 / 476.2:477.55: -0.076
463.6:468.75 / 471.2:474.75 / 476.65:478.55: -0.086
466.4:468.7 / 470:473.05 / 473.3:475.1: 0.039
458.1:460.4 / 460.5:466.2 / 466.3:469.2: -0.351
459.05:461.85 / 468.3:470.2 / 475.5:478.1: 0.067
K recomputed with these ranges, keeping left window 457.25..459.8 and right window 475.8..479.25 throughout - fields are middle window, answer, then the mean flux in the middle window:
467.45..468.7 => 0.05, 17.2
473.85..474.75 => -0.05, 19.1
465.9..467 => 0.01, 17.7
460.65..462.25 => -0.09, 19.2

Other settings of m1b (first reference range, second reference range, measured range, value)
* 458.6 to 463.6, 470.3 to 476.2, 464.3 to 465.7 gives 0.02 mag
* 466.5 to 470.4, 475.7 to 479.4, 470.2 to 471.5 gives 0.00 mag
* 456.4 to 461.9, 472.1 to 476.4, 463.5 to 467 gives 0.04 mag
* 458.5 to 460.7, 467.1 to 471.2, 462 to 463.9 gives -0.06 mag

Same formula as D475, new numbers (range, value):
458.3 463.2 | 18.2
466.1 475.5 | 18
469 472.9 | 17.8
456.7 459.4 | 17.7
